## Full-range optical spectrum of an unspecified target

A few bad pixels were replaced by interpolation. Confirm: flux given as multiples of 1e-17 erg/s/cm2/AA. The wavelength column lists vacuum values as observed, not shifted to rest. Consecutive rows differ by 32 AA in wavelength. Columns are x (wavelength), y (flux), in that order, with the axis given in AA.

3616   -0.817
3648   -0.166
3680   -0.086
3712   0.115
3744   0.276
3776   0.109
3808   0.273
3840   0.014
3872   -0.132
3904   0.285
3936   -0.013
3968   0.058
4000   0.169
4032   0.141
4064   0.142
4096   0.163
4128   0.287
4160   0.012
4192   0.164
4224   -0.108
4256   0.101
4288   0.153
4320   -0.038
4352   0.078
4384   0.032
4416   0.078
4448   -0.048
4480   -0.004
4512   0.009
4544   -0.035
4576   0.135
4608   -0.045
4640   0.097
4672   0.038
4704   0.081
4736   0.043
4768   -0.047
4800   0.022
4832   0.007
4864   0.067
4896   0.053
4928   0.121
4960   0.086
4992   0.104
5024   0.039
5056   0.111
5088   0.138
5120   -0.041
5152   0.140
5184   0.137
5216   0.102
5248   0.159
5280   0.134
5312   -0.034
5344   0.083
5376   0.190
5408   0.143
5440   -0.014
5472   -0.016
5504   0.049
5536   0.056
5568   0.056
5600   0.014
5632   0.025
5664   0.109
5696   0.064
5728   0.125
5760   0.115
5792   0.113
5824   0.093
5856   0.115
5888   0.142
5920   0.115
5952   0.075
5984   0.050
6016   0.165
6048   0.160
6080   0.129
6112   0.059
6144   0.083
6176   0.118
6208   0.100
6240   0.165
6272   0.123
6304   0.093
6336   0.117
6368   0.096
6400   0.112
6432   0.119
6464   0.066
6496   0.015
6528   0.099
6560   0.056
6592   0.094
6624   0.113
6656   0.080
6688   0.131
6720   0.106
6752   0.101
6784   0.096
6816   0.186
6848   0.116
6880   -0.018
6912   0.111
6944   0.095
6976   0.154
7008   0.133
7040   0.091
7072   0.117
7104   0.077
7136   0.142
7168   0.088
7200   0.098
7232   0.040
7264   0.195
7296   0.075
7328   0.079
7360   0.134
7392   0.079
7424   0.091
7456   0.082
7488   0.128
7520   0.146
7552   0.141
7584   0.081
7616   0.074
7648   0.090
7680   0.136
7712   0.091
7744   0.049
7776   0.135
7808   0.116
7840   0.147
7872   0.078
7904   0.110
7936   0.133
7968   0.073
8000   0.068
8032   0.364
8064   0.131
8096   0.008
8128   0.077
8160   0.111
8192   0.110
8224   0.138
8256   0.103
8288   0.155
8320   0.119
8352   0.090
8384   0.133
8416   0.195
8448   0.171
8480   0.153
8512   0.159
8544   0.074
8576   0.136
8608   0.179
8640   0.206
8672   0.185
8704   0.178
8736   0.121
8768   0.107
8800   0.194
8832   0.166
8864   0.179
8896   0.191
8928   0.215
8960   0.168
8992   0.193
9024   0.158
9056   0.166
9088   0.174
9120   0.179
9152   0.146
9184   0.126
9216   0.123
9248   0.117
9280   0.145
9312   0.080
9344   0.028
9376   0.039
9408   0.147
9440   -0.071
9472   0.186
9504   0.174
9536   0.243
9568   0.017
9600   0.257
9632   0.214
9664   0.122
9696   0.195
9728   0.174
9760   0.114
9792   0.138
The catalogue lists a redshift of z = 1.155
